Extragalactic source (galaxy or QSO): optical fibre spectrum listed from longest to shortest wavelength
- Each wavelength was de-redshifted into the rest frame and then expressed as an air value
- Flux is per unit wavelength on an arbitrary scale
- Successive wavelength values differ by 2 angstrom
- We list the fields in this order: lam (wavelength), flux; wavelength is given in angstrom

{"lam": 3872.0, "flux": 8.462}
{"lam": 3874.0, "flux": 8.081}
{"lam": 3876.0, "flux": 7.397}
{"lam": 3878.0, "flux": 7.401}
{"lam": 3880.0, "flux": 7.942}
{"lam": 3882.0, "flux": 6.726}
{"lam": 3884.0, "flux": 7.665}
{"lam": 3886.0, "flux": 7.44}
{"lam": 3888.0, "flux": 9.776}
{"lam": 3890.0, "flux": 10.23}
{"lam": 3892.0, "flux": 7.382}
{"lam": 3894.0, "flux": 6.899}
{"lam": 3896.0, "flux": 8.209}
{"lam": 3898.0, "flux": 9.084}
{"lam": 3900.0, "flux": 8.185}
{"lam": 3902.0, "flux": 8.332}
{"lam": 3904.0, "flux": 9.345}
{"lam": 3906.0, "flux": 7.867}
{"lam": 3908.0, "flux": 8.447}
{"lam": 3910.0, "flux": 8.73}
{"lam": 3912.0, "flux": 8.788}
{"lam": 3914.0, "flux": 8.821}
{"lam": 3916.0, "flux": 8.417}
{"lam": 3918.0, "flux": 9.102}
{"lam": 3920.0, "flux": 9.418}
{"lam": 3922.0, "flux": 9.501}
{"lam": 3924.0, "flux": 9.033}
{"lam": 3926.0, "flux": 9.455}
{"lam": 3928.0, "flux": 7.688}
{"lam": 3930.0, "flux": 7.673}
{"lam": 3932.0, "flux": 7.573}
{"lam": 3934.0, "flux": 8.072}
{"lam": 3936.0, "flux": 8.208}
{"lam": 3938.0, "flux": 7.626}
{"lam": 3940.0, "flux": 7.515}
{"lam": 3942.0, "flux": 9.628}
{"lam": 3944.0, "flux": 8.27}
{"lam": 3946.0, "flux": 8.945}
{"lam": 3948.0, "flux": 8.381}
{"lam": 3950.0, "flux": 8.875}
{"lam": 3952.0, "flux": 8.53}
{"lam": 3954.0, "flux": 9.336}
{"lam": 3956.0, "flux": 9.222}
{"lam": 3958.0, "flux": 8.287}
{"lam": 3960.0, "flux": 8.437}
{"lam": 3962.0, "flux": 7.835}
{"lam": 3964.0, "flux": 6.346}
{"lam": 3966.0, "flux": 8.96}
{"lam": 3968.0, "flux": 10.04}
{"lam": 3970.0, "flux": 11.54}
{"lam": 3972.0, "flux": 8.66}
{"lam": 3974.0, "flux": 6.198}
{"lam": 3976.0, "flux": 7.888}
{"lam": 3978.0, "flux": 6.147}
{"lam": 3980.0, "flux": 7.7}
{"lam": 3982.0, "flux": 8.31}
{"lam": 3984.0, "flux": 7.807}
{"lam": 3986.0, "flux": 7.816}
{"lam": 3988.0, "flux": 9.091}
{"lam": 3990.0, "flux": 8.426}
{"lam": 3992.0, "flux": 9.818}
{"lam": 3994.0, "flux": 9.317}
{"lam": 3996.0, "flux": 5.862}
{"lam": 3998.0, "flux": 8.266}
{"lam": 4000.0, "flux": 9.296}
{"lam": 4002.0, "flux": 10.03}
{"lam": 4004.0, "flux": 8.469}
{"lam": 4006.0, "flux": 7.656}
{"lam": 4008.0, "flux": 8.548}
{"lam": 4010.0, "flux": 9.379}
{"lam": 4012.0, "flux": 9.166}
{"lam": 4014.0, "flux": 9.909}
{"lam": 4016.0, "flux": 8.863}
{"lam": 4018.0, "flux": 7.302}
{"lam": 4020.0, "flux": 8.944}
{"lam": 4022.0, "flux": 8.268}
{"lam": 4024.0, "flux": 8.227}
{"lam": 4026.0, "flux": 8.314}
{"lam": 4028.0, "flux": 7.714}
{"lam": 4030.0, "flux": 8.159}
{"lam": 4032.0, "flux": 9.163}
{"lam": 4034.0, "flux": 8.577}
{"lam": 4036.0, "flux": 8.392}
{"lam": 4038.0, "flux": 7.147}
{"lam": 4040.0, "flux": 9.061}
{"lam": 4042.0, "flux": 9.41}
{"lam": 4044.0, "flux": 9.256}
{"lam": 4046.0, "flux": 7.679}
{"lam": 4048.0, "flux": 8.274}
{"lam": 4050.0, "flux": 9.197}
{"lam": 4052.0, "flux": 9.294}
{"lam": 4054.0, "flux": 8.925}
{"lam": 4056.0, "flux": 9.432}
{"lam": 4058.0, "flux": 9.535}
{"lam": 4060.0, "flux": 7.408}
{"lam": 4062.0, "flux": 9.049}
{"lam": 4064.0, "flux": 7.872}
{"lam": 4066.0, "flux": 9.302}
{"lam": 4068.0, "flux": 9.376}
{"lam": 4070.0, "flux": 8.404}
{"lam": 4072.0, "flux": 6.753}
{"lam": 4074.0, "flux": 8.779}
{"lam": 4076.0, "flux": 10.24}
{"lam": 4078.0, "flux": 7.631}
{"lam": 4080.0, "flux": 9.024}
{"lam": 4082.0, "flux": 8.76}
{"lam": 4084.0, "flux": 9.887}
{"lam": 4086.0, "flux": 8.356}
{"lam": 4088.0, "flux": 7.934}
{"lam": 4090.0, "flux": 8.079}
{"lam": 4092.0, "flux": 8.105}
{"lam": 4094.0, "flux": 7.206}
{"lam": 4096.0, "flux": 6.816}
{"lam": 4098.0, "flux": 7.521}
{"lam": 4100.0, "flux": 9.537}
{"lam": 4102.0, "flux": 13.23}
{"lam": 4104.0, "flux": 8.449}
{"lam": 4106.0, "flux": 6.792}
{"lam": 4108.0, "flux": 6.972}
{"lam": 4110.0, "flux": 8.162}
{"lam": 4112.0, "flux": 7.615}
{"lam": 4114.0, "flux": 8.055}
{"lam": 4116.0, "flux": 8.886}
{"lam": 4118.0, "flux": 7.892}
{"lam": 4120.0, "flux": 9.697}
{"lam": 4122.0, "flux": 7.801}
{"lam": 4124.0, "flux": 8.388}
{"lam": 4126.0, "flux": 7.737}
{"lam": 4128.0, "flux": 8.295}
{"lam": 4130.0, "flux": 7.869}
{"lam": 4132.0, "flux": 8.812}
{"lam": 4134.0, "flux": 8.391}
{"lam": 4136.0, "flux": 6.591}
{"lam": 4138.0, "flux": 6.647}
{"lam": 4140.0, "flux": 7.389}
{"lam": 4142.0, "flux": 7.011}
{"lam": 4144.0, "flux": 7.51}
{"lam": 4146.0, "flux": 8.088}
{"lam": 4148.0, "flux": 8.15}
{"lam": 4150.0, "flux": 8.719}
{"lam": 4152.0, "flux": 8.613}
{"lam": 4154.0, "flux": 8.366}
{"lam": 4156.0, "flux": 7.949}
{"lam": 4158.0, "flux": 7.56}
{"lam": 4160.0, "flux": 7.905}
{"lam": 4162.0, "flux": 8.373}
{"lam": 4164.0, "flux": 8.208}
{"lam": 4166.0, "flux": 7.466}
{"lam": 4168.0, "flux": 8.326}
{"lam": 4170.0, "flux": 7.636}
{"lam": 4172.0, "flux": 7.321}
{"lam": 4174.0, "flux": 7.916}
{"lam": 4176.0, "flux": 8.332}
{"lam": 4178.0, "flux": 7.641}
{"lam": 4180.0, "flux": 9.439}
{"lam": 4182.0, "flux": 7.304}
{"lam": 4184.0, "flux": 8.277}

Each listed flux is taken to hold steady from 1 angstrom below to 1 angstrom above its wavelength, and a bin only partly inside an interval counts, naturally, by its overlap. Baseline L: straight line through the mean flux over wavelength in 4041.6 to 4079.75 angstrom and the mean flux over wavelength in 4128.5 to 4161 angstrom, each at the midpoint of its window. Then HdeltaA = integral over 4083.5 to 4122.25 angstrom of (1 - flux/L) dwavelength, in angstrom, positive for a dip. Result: -0.3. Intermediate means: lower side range 8.72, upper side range 7.86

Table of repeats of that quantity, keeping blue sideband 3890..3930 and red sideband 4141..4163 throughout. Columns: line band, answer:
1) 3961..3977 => 0.0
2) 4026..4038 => 0.0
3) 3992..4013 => -0.7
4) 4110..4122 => -0.4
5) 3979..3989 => 0.3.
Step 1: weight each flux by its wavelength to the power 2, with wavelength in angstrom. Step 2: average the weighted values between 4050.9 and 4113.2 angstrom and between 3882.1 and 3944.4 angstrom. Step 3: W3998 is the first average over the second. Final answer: 1.10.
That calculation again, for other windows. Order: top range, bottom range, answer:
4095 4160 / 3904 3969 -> 1.04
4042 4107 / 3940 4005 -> 1.07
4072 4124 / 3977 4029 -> 1.05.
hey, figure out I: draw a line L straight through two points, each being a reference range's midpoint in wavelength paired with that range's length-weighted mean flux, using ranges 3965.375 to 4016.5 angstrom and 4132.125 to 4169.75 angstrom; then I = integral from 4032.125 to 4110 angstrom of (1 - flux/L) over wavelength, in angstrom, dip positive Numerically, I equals -3.3 angstrom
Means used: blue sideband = 8.58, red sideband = 7.87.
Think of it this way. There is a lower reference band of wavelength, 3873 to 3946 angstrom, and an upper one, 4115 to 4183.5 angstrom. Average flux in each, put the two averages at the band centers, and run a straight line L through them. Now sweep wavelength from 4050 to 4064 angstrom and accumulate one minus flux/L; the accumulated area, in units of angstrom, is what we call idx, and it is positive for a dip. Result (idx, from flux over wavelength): -1.3 angstrom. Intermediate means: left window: 8.34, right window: 8.01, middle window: 8.88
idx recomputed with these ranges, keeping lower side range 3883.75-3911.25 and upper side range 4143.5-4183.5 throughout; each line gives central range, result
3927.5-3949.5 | 0.5 angstrom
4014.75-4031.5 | -0.1 angstrom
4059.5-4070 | -0.6 angstrom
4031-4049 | -0.7 angstrom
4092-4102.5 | -0.6 angstrom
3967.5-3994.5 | -0.4 angstrom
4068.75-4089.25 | -1.0 angstrom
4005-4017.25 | -0.9 angstrom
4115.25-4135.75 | -0.5 angstrom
